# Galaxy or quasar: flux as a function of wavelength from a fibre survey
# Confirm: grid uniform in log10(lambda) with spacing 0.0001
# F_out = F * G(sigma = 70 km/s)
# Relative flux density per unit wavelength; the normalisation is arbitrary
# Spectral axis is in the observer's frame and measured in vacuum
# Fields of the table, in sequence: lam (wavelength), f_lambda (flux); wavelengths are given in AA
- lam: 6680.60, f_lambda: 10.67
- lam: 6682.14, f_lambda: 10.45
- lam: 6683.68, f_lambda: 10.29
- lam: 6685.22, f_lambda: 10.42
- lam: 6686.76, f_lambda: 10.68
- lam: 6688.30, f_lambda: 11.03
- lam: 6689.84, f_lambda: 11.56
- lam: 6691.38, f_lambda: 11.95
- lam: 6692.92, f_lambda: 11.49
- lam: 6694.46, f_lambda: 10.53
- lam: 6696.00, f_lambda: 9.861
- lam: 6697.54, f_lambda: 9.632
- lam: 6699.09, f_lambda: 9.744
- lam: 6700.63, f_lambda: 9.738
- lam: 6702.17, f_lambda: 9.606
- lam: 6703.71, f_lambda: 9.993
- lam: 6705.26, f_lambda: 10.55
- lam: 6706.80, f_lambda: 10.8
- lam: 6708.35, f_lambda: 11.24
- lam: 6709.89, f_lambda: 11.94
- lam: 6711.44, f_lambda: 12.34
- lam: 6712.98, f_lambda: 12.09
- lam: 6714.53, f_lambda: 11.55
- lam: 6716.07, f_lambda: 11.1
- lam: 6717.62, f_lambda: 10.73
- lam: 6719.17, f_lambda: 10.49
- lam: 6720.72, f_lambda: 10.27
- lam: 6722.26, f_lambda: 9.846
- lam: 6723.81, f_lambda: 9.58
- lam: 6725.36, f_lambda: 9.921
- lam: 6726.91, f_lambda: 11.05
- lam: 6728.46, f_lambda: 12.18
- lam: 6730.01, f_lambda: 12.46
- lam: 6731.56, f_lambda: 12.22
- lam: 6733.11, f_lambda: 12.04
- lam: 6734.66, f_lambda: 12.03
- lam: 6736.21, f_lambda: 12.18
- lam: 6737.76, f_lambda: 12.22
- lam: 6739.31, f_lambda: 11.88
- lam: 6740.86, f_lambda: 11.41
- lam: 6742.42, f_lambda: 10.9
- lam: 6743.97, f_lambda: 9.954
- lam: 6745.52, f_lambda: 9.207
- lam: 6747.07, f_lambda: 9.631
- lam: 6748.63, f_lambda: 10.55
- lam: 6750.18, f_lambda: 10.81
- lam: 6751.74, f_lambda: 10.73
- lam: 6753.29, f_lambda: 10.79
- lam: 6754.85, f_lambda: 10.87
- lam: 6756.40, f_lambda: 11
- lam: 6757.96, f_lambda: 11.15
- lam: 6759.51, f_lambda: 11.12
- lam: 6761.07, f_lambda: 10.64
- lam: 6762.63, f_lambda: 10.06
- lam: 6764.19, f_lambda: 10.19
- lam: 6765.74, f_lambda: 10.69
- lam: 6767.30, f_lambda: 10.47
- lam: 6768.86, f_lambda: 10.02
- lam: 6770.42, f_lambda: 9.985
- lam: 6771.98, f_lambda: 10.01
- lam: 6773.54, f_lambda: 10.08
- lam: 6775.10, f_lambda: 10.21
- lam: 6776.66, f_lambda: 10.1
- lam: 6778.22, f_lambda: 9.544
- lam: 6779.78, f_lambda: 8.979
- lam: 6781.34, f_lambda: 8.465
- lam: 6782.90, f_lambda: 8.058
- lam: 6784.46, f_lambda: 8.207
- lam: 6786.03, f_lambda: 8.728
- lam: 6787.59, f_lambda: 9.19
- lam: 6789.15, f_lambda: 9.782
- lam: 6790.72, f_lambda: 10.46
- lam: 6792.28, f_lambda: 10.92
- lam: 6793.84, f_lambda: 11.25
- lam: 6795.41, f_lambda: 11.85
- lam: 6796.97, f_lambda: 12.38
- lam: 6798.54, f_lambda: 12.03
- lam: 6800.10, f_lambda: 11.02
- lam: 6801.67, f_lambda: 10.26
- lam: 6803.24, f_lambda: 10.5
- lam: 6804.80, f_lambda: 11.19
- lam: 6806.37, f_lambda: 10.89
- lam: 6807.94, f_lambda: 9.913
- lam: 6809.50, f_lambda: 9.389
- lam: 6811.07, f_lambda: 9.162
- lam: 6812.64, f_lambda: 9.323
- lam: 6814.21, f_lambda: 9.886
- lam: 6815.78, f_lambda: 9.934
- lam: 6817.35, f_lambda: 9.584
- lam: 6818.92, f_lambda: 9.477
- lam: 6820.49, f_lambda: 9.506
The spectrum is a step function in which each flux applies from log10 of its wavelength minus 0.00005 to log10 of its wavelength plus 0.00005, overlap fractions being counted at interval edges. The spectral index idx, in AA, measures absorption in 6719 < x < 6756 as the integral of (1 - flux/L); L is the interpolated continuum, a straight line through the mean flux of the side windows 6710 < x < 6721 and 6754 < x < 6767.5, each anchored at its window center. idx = 0.1 AA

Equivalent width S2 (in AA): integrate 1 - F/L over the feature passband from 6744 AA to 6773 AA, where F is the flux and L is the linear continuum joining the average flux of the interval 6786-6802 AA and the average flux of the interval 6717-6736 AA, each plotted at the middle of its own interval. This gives 1.4 AA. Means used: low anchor 11.1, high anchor 10.8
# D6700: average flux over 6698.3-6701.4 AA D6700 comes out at 9.73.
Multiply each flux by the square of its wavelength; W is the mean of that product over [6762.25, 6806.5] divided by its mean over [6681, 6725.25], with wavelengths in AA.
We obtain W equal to 1.0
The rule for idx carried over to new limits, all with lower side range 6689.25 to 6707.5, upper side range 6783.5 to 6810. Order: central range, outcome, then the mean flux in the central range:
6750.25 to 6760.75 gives -0.5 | 10.9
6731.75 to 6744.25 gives -1.5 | 11.7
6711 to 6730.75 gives -1.1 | 11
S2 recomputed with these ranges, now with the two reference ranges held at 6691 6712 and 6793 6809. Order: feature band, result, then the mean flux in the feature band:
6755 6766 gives 0.2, 10.7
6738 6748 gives 0.2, 10.6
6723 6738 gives -1.1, 11.6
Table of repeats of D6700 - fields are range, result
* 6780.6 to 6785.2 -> 8.25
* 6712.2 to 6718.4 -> 11.4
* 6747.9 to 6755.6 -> 10.7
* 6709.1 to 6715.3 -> 12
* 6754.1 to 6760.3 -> 11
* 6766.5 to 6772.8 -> 10.1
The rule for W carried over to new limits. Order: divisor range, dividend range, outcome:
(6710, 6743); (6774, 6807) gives 0.91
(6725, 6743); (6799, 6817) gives 0.88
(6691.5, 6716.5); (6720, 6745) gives 1.05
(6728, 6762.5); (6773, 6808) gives 0.93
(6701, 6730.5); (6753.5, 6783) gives 0.95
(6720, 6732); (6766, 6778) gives 0.94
